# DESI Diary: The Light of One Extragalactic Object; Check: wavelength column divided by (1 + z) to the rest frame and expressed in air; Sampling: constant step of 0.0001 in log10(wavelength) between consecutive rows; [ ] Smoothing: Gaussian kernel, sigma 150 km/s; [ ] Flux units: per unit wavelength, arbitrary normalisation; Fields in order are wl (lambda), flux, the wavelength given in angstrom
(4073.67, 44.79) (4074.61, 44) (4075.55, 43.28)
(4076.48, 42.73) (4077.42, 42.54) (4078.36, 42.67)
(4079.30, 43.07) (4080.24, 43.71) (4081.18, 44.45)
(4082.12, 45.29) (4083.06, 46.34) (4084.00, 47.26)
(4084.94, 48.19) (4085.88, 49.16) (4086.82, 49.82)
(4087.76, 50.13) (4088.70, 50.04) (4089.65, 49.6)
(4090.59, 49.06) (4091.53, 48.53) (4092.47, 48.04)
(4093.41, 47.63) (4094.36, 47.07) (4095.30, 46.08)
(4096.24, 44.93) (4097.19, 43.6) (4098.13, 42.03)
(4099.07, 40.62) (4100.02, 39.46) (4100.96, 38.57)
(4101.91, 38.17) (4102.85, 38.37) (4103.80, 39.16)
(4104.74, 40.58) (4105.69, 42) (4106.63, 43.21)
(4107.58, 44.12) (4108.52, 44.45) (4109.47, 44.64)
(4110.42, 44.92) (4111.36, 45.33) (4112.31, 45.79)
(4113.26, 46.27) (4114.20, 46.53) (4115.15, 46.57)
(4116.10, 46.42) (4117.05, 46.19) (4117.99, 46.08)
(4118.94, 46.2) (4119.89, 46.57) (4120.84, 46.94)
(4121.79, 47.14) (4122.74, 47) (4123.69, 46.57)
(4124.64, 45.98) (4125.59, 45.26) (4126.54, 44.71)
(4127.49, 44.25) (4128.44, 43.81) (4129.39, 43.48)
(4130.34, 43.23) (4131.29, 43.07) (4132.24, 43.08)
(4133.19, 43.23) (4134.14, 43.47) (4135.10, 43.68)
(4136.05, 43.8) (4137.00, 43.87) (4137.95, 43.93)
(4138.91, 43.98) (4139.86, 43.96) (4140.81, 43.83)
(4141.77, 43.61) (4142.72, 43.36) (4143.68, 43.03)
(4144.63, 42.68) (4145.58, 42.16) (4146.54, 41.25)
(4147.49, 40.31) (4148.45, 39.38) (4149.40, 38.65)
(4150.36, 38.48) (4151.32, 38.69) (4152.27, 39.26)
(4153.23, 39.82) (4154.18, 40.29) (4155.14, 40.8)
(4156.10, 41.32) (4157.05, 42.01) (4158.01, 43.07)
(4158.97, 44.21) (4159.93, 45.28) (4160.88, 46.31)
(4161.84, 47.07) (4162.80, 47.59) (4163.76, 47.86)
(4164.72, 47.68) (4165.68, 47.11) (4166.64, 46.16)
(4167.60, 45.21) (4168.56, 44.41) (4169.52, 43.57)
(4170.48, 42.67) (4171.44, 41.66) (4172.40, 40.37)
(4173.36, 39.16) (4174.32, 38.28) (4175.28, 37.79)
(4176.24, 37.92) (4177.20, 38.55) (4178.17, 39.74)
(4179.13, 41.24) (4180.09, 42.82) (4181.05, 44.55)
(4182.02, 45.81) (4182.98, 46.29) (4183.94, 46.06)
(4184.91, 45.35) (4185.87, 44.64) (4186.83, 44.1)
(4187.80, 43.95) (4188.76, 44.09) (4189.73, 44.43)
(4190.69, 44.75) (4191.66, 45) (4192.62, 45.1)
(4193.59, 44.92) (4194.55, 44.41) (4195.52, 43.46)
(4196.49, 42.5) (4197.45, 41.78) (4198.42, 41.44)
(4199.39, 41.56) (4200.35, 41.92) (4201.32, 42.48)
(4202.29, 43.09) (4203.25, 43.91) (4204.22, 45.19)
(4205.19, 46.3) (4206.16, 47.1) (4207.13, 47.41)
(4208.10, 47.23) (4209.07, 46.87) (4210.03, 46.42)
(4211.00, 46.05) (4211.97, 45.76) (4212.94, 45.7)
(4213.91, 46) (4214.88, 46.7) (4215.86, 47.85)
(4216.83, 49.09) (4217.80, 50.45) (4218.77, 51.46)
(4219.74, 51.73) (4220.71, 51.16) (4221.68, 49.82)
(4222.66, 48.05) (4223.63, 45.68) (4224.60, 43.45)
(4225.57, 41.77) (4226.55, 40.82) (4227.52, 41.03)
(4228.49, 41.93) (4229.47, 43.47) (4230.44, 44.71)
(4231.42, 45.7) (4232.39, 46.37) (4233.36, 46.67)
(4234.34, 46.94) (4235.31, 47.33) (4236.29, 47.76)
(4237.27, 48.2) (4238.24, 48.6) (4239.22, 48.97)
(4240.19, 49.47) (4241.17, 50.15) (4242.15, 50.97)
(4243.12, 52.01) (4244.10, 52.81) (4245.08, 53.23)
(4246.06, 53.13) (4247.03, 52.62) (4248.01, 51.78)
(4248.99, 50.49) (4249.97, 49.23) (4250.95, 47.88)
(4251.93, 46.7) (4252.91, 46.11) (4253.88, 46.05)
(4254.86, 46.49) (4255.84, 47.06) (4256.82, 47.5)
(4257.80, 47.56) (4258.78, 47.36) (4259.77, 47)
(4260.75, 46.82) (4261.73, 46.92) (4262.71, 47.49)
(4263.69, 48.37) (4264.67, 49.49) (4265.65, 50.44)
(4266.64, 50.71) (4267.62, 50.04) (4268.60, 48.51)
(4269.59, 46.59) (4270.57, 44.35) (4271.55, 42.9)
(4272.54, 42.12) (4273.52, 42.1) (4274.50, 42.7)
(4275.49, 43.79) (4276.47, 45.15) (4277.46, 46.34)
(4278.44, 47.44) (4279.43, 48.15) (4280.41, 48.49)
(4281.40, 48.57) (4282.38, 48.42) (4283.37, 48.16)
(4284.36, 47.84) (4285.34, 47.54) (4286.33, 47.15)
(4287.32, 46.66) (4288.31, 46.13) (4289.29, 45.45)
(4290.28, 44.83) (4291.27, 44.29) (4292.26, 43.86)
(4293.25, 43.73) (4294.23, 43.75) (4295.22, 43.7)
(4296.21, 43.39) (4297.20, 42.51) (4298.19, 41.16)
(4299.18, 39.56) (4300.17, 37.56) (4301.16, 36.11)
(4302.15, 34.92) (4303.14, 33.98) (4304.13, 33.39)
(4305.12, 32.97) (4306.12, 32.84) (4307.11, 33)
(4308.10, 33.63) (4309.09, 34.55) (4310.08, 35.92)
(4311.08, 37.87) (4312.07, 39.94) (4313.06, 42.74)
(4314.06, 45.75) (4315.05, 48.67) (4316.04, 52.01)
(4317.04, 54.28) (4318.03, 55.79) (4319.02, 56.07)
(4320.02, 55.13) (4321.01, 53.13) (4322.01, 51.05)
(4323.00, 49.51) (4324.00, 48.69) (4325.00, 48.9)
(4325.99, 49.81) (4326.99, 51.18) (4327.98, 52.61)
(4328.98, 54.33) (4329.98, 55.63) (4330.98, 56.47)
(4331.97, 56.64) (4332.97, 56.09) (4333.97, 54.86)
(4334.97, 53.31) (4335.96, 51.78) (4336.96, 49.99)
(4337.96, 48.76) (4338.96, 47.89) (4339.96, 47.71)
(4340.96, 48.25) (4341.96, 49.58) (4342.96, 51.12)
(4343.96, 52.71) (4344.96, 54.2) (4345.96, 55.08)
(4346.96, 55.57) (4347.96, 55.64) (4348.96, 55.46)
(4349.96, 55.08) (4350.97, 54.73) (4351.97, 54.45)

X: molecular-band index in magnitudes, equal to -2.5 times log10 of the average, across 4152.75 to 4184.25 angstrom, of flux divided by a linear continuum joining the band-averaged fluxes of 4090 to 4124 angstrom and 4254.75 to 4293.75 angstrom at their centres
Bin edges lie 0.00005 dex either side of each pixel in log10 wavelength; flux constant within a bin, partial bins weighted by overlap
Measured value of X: 0.05 mag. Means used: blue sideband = 44.6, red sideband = 46.6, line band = 43.1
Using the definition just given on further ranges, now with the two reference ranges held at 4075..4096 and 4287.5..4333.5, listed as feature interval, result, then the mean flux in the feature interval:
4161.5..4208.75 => 0.052 mag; 43.8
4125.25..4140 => 0.059 mag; 43.8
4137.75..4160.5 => 0.108 mag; 41.8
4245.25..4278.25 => -0.046 mag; 47.4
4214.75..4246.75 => -0.052 mag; 47.8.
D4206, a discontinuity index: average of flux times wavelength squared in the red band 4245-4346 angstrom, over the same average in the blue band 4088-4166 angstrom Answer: 1.15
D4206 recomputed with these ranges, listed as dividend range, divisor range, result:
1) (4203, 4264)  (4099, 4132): 1.14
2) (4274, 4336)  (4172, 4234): 1.08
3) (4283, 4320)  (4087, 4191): 1.05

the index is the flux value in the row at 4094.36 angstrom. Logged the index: 47.07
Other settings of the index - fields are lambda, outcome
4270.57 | 44.35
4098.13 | 42.03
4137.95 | 43.93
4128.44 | 43.81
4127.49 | 44.25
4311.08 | 37.87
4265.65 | 50.44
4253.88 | 46.05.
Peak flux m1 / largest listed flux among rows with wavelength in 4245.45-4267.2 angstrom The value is 53.13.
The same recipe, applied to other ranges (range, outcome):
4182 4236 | 51.73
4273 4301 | 48.57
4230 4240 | 48.97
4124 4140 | 45.98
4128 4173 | 47.86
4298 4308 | 41.16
